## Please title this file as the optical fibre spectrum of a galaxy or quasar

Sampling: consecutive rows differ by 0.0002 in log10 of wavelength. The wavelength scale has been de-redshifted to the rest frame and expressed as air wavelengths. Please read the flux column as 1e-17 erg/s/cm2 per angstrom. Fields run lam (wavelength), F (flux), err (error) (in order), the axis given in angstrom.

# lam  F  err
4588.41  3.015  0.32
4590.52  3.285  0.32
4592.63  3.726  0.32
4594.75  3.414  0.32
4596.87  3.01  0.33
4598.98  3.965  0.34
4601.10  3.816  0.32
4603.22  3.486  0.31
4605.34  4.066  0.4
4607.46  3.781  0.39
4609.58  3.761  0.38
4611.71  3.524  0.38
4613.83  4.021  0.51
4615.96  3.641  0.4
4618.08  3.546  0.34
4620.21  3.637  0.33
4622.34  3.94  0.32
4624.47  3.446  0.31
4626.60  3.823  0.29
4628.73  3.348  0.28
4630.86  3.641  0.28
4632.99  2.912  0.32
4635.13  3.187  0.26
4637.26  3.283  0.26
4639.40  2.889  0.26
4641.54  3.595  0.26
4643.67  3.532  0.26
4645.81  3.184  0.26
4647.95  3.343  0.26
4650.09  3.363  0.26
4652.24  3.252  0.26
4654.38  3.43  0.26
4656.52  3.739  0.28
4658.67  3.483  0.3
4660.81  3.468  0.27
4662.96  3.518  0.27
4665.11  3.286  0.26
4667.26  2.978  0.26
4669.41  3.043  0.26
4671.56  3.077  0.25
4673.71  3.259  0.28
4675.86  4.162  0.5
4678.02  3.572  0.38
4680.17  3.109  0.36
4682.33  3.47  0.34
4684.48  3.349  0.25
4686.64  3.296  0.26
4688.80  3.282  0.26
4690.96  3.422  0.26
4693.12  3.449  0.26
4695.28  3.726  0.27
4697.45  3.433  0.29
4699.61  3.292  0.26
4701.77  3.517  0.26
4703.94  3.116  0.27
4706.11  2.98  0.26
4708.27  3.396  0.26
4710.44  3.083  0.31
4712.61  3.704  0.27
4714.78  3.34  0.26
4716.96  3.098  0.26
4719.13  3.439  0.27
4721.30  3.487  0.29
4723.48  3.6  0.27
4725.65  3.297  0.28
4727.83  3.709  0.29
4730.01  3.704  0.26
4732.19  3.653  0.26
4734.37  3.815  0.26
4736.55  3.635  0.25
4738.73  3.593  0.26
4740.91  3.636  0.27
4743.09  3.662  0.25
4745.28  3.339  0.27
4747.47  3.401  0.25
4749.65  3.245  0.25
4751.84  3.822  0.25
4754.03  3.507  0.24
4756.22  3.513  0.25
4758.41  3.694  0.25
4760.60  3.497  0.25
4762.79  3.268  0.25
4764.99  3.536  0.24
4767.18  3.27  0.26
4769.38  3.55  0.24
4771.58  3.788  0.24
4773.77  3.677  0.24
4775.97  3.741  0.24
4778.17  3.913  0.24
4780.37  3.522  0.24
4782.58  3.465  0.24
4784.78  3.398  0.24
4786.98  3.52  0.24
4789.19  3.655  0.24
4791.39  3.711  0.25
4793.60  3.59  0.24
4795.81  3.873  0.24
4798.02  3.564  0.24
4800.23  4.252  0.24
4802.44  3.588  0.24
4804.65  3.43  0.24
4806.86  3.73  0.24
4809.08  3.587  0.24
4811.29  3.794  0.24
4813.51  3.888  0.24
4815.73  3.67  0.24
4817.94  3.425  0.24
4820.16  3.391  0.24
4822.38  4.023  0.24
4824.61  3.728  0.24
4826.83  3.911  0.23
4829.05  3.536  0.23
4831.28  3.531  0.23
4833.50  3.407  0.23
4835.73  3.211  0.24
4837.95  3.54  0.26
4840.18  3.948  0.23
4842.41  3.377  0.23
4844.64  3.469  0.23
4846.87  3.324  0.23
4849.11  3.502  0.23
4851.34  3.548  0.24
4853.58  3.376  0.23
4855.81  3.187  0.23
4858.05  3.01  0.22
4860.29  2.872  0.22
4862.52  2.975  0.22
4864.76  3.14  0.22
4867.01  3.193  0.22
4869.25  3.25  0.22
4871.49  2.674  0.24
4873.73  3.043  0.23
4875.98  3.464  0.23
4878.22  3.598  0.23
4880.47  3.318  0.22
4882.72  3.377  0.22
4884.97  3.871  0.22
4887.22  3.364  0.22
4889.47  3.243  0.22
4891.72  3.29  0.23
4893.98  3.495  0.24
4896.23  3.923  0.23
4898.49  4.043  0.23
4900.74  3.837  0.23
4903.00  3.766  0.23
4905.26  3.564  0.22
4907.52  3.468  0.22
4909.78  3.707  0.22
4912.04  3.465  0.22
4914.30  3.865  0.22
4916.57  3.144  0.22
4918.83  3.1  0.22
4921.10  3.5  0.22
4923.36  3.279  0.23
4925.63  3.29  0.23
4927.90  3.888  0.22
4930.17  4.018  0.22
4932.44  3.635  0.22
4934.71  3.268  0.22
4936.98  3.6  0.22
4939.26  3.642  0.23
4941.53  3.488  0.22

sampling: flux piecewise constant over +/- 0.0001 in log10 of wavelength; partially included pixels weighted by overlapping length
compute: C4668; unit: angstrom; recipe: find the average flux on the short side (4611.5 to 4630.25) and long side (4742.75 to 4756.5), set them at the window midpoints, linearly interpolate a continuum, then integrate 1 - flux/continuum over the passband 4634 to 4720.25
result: 5.6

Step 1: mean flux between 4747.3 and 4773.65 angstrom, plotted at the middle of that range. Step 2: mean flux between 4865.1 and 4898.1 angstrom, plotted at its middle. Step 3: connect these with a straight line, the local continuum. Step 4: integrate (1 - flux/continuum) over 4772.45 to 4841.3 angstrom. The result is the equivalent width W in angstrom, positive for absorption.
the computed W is -3.8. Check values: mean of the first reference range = 3.52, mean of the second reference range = 3.37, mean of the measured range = 3.65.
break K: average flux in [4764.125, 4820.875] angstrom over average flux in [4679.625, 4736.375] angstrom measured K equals 1.1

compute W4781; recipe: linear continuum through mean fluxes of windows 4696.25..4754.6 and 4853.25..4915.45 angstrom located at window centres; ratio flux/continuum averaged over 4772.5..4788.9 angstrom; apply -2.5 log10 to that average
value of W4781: -0.05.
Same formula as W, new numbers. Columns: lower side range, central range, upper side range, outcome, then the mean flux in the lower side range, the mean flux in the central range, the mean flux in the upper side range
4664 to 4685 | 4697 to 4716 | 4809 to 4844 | 0.45 angstrom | 3.33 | 3.31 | 3.62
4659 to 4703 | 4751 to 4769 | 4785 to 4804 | 0.46 angstrom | 3.39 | 3.51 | 3.7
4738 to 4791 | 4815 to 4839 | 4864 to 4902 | -0.64 angstrom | 3.55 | 3.58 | 3.42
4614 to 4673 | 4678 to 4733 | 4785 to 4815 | 1.84 angstrom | 3.4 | 3.4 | 3.7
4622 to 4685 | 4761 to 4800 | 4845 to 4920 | -2.46 angstrom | 3.38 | 3.6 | 3.39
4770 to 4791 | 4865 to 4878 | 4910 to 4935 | 1.45 angstrom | 3.63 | 3.16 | 3.51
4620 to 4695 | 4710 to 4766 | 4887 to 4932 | -1.07 angstrom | 3.39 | 3.52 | 3.57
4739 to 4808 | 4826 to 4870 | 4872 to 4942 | 2.40 angstrom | 3.59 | 3.36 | 3.53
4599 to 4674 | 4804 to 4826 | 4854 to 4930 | -1.58 angstrom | 3.47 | 3.67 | 3.41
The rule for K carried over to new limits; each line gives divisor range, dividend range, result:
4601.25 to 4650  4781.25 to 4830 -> 1.04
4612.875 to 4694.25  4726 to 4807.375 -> 1.05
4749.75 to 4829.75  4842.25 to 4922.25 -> 0.93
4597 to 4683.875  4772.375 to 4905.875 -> 1.01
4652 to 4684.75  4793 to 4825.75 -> 1.09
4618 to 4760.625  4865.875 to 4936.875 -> 1.01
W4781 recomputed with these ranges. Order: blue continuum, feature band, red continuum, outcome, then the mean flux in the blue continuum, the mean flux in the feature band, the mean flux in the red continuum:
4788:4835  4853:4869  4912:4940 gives 0.16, 3.68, 3.11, 3.52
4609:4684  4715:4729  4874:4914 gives 0.01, 3.44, 3.43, 3.57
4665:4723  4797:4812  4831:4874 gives -0.13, 3.35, 3.71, 3.28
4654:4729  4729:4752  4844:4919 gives -0.06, 3.39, 3.58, 3.4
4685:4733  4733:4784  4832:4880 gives -0.06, 3.41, 3.57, 3.29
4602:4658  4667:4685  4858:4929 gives 0.05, 3.51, 3.35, 3.41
